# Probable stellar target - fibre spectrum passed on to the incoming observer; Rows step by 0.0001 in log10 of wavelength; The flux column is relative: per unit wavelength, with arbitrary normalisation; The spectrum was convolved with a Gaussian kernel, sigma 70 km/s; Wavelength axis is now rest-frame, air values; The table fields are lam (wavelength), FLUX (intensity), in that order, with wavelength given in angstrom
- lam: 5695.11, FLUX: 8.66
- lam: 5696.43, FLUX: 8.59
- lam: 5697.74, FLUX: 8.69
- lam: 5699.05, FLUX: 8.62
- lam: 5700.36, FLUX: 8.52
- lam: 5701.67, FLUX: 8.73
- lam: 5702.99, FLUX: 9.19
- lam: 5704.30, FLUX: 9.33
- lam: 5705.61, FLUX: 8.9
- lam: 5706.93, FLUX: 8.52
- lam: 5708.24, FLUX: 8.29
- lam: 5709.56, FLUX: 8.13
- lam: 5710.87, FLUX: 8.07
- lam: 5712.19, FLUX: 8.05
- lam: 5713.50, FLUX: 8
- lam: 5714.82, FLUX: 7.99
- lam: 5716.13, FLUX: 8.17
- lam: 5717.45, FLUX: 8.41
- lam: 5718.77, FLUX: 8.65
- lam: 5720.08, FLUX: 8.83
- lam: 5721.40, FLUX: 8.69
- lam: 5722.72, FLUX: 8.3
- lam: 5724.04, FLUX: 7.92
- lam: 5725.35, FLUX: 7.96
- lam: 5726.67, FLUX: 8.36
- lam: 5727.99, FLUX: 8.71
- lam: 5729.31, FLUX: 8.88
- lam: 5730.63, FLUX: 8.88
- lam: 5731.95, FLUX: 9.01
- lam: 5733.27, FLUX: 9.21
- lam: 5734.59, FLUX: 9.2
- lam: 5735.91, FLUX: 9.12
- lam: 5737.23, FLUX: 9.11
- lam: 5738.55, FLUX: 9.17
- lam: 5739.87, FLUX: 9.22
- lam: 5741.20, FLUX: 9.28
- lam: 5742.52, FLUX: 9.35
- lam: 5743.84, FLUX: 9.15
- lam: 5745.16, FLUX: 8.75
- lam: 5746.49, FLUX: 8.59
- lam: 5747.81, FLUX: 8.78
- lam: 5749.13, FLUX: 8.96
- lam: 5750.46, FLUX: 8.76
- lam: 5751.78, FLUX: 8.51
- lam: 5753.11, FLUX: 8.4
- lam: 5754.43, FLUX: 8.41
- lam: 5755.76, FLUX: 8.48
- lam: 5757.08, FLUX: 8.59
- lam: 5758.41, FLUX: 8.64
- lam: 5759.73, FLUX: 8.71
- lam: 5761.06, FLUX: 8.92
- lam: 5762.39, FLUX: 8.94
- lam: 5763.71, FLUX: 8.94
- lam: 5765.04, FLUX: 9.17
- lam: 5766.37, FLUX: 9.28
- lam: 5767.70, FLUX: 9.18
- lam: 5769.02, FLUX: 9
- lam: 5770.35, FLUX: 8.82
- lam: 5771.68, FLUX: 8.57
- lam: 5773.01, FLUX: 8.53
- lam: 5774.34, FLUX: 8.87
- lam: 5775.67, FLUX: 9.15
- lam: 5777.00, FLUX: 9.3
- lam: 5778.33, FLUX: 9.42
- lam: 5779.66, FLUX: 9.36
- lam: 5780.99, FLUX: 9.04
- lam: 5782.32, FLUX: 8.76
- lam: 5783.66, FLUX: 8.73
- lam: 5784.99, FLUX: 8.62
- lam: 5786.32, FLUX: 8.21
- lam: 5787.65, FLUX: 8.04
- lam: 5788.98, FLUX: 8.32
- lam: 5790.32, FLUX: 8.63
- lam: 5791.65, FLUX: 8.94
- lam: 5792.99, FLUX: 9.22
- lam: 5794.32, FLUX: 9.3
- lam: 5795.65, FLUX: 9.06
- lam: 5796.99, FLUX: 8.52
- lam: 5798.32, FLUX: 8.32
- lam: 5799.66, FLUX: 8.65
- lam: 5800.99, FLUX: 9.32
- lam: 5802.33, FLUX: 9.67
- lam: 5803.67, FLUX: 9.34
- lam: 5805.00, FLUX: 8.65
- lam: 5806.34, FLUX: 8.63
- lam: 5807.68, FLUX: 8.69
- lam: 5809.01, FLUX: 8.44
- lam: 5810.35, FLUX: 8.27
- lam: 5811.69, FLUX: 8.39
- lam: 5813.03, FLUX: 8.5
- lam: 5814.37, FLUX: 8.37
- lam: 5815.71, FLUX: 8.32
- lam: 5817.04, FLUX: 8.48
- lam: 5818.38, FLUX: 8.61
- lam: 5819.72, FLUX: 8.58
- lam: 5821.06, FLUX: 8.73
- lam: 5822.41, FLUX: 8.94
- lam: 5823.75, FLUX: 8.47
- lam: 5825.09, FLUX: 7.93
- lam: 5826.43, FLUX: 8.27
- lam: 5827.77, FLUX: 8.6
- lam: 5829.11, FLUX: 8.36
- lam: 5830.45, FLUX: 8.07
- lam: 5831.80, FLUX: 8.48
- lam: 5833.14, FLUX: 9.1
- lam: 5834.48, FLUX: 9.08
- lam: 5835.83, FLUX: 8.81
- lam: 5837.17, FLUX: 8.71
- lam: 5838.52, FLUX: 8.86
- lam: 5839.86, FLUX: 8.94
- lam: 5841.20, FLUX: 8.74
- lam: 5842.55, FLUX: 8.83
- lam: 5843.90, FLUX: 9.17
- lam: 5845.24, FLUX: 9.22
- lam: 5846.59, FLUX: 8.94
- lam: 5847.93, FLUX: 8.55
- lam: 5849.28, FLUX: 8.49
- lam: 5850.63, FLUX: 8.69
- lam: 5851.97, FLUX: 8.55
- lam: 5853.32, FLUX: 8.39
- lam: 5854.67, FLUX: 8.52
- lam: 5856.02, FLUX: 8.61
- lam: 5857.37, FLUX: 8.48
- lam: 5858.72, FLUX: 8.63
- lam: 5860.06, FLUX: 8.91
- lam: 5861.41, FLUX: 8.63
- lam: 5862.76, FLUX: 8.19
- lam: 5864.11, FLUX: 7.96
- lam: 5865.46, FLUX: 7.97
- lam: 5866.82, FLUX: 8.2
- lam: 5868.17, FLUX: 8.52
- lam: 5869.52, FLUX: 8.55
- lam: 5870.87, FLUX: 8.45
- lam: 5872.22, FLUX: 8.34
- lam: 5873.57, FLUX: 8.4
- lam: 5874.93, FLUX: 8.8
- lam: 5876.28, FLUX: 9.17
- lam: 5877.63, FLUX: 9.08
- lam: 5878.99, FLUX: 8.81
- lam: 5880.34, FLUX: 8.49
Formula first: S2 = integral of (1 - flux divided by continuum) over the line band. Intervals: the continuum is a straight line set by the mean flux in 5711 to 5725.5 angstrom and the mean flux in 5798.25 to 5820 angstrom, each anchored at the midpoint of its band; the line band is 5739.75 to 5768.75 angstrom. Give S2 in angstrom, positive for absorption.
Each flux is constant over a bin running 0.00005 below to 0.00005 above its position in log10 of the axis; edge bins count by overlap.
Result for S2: -1.47 angstrom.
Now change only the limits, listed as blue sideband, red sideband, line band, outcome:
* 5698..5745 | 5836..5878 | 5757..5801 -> -1.0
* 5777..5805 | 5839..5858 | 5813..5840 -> 0.6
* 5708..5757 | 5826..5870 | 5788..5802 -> -0.3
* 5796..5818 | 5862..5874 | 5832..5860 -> -1.1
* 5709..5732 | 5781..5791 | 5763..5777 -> -0.8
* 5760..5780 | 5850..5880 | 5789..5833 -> 0.8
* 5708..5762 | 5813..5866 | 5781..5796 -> -0.2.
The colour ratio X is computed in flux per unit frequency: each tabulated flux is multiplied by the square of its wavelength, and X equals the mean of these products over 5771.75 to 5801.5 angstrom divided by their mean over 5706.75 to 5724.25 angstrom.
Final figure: 1.09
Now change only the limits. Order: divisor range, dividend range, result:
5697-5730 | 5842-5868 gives 1.06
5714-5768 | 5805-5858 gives 1.01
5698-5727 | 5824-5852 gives 1.07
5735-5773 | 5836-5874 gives 1.00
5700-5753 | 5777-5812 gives 1.04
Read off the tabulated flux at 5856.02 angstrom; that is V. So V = 8.61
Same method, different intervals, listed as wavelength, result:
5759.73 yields 8.71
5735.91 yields 9.12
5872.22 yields 8.34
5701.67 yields 8.73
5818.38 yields 8.61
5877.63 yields 9.08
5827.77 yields 8.6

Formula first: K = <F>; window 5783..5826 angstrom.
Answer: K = 8.65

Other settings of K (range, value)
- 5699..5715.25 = 8.49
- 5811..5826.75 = 8.47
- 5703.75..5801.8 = 8.75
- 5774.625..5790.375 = 8.8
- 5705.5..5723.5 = 8.33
